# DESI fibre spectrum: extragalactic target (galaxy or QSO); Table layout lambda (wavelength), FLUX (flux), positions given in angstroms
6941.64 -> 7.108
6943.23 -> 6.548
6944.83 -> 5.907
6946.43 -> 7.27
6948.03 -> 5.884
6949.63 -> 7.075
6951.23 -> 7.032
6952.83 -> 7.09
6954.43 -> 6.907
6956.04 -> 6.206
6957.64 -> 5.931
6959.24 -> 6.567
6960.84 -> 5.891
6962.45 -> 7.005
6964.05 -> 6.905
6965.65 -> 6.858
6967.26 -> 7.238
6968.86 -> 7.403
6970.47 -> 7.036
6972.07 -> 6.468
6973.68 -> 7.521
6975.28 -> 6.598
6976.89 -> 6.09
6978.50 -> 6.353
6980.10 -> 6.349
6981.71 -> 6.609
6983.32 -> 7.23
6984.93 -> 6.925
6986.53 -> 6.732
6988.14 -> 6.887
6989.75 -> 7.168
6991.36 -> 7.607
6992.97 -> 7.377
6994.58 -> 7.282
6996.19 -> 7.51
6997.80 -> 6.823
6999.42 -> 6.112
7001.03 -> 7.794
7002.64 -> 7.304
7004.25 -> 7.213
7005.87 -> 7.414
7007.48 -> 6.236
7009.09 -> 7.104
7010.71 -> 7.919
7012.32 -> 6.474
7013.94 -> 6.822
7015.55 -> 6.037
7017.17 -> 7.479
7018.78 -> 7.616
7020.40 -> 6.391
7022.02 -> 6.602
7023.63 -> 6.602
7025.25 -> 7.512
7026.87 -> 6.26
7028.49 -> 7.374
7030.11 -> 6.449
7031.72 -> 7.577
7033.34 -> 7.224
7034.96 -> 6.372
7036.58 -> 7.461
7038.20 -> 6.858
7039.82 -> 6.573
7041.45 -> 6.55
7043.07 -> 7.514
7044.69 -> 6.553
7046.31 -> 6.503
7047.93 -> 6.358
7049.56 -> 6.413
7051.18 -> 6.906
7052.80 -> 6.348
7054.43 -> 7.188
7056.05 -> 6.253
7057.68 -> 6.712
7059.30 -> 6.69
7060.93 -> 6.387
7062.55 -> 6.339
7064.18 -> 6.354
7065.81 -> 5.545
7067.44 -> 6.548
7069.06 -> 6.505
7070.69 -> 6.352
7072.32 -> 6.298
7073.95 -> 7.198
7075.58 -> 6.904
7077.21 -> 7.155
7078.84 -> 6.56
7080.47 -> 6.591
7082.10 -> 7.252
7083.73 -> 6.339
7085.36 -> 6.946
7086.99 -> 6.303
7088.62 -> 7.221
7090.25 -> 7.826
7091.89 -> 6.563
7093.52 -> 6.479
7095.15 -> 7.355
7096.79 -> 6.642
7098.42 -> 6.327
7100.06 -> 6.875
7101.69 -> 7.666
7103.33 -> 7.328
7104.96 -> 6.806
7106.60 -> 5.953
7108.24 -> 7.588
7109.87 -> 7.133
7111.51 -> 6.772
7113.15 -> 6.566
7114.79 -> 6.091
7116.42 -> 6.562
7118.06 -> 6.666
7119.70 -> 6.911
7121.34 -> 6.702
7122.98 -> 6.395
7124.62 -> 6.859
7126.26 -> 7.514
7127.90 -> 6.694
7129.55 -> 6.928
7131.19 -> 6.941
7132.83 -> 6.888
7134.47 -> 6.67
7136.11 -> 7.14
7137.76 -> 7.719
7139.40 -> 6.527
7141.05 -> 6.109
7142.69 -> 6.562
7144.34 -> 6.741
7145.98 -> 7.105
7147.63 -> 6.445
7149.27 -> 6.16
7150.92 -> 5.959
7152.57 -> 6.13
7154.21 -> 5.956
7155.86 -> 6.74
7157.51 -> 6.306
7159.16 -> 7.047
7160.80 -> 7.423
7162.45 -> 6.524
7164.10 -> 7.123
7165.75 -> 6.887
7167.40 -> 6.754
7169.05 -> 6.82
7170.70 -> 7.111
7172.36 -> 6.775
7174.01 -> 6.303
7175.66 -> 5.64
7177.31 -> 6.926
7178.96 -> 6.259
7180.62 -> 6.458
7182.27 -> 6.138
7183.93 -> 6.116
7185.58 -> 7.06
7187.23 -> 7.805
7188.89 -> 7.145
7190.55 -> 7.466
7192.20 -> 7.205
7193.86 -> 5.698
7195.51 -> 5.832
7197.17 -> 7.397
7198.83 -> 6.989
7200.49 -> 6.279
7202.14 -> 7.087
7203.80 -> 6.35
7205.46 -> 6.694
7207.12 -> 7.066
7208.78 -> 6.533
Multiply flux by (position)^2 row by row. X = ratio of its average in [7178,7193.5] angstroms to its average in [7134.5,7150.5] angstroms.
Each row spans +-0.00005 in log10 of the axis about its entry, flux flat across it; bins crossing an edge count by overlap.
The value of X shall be 1.03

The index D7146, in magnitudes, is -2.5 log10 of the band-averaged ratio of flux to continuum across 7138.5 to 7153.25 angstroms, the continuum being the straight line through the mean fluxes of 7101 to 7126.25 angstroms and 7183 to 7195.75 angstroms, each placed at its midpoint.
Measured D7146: 0.07 mag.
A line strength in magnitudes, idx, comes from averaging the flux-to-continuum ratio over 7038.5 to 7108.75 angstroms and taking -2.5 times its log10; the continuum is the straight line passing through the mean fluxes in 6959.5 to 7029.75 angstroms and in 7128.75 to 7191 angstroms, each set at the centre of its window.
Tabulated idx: 0.02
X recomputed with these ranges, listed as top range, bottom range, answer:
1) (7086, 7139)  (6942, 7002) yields 1.05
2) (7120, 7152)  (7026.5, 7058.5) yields 1.02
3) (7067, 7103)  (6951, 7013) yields 1.02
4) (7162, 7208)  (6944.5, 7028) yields 1.03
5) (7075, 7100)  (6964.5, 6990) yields 1.03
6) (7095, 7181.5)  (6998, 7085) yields 1.02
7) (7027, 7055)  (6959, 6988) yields 1.03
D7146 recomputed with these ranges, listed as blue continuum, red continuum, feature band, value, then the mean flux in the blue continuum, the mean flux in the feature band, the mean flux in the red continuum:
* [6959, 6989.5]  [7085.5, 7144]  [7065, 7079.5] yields 0.042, 6.78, 6.56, 6.84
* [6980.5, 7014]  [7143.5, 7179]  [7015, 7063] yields 0.028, 7.07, 6.78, 6.61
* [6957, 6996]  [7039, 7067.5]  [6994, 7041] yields -0.046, 6.85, 6.97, 6.54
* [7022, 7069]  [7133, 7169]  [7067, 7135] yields -0.020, 6.69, 6.81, 6.68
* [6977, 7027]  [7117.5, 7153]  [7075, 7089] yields 0.003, 6.96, 6.8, 6.72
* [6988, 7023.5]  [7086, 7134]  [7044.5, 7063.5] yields 0.064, 7.05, 6.55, 6.85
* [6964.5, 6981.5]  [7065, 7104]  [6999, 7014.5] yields -0.044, 6.79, 7.07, 6.78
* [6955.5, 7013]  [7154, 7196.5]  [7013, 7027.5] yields 0.007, 6.9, 6.82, 6.69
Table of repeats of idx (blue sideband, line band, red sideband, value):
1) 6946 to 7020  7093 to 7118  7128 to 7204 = -0.008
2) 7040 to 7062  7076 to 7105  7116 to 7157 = -0.040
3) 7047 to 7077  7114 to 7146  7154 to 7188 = -0.025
